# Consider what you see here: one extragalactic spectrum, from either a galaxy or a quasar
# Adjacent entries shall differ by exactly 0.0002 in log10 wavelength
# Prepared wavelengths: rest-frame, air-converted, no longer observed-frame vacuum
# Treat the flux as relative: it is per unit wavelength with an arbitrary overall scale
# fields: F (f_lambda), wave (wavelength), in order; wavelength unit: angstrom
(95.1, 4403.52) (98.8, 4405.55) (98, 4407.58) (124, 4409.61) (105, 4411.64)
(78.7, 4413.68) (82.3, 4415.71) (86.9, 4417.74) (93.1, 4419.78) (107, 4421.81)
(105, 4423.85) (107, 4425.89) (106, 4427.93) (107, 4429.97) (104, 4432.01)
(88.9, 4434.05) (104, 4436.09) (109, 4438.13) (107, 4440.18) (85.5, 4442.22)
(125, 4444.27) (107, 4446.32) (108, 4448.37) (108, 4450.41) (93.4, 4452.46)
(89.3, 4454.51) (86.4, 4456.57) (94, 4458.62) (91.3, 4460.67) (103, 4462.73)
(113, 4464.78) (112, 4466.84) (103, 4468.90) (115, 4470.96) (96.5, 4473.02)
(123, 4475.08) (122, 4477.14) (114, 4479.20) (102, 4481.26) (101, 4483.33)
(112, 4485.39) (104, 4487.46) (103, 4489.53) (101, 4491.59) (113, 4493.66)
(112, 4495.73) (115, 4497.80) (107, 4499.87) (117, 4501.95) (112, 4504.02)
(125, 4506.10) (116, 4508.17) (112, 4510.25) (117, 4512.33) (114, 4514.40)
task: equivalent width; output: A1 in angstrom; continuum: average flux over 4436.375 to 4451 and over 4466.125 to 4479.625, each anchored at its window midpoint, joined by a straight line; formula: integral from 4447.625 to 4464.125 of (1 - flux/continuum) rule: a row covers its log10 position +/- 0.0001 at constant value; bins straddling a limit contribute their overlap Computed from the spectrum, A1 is 1.8 angstrom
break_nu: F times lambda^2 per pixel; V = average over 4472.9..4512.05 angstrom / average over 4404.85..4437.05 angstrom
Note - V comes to 1.15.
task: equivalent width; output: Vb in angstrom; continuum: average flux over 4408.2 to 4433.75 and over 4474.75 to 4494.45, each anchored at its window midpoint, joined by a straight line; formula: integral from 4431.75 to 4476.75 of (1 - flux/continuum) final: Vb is 0.6 angstrom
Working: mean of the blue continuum 100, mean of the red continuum 109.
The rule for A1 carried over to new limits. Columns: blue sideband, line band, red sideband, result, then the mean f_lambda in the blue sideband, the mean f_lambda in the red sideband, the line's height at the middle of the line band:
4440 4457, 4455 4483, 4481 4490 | -0.6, 101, 105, 103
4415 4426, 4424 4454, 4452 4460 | -3.4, 96.5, 90.6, 93.4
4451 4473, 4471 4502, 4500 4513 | -0.2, 100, 116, 109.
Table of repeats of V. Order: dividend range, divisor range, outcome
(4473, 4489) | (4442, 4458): 1.10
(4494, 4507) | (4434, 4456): 1.14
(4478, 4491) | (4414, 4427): 1.14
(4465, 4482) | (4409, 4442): 1.13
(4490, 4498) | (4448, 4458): 1.16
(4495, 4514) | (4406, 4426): 1.22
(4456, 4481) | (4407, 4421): 1.14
